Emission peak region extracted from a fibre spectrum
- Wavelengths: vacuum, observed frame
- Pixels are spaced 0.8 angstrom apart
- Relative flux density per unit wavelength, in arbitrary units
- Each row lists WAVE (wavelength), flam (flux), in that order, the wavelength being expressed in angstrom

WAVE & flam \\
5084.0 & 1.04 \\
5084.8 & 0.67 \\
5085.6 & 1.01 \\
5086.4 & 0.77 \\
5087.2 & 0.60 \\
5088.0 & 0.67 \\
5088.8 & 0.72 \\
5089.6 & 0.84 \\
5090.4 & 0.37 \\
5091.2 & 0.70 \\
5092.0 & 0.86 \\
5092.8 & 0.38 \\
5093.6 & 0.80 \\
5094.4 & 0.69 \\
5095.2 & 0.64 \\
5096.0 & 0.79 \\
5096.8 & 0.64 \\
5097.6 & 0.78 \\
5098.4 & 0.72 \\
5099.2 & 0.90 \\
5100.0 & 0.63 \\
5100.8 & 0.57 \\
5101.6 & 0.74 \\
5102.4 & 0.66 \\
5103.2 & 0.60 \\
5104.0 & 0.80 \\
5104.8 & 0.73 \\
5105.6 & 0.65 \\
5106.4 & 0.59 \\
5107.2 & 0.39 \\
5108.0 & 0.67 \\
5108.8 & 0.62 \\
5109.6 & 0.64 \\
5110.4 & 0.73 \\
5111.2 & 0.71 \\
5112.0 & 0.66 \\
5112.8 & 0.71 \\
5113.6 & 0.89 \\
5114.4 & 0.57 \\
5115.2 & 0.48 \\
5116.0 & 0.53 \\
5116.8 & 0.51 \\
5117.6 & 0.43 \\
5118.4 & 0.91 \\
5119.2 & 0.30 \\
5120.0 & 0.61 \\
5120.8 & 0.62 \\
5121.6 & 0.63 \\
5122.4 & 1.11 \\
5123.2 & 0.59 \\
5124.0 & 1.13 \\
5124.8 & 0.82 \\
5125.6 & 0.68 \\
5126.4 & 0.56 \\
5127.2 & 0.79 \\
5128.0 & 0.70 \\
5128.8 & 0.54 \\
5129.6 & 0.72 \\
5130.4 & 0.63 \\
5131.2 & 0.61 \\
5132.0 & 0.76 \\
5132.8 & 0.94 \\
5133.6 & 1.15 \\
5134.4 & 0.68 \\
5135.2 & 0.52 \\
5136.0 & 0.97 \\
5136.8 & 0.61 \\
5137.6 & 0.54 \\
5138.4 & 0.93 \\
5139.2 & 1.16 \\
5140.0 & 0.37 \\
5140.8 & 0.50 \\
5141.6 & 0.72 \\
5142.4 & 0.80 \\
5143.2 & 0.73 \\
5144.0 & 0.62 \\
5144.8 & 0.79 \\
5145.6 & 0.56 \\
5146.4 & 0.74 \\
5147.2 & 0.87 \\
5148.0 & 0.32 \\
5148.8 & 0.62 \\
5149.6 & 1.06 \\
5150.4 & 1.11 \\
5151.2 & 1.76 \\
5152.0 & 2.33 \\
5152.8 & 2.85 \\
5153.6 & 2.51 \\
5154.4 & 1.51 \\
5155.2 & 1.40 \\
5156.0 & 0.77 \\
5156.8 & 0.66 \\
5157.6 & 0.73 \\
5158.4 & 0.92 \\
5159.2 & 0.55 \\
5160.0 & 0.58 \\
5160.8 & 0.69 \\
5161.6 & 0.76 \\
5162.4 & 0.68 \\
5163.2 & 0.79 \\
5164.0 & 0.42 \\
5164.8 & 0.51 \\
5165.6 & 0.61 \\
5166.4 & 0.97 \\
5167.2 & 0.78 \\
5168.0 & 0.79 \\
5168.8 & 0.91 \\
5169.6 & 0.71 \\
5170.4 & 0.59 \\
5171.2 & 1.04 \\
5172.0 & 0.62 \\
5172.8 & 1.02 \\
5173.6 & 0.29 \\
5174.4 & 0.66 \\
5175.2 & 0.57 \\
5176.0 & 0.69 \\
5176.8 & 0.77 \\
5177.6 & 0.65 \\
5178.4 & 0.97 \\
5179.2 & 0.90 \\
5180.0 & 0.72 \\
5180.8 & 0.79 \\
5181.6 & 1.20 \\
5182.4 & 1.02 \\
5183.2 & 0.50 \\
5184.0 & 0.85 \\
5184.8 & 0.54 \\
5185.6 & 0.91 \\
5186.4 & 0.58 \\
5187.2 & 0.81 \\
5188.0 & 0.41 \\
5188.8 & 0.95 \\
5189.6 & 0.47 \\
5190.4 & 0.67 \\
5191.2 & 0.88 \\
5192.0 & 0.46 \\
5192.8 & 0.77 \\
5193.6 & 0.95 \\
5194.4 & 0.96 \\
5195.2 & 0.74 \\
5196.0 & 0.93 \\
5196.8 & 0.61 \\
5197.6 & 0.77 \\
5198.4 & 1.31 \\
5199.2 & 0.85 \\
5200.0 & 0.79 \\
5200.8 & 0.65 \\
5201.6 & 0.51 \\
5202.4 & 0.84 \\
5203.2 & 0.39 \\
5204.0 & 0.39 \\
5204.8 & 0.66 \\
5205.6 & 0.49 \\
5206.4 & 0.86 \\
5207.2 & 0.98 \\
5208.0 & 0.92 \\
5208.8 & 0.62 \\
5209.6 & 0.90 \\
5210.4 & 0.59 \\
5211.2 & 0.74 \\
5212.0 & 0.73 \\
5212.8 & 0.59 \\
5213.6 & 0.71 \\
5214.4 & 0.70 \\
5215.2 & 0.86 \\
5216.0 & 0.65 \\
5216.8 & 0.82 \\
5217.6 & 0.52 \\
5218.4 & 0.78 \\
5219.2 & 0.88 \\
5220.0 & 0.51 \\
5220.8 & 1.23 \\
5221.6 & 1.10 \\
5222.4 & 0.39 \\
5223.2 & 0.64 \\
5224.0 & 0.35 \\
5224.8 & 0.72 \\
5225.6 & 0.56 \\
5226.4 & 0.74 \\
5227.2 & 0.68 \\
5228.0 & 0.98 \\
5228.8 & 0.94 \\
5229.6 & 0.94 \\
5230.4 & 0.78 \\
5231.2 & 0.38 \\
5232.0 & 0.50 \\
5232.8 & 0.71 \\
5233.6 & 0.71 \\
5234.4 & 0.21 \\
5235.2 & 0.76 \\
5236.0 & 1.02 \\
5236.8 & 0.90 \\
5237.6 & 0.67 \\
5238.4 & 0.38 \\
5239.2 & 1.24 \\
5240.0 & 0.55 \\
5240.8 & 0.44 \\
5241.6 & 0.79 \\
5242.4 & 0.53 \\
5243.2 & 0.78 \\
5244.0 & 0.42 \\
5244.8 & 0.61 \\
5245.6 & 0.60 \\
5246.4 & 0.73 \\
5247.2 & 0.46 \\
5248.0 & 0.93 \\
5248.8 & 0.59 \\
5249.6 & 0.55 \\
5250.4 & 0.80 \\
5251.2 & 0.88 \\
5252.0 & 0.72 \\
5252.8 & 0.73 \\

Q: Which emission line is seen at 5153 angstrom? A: H-gamma 4340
